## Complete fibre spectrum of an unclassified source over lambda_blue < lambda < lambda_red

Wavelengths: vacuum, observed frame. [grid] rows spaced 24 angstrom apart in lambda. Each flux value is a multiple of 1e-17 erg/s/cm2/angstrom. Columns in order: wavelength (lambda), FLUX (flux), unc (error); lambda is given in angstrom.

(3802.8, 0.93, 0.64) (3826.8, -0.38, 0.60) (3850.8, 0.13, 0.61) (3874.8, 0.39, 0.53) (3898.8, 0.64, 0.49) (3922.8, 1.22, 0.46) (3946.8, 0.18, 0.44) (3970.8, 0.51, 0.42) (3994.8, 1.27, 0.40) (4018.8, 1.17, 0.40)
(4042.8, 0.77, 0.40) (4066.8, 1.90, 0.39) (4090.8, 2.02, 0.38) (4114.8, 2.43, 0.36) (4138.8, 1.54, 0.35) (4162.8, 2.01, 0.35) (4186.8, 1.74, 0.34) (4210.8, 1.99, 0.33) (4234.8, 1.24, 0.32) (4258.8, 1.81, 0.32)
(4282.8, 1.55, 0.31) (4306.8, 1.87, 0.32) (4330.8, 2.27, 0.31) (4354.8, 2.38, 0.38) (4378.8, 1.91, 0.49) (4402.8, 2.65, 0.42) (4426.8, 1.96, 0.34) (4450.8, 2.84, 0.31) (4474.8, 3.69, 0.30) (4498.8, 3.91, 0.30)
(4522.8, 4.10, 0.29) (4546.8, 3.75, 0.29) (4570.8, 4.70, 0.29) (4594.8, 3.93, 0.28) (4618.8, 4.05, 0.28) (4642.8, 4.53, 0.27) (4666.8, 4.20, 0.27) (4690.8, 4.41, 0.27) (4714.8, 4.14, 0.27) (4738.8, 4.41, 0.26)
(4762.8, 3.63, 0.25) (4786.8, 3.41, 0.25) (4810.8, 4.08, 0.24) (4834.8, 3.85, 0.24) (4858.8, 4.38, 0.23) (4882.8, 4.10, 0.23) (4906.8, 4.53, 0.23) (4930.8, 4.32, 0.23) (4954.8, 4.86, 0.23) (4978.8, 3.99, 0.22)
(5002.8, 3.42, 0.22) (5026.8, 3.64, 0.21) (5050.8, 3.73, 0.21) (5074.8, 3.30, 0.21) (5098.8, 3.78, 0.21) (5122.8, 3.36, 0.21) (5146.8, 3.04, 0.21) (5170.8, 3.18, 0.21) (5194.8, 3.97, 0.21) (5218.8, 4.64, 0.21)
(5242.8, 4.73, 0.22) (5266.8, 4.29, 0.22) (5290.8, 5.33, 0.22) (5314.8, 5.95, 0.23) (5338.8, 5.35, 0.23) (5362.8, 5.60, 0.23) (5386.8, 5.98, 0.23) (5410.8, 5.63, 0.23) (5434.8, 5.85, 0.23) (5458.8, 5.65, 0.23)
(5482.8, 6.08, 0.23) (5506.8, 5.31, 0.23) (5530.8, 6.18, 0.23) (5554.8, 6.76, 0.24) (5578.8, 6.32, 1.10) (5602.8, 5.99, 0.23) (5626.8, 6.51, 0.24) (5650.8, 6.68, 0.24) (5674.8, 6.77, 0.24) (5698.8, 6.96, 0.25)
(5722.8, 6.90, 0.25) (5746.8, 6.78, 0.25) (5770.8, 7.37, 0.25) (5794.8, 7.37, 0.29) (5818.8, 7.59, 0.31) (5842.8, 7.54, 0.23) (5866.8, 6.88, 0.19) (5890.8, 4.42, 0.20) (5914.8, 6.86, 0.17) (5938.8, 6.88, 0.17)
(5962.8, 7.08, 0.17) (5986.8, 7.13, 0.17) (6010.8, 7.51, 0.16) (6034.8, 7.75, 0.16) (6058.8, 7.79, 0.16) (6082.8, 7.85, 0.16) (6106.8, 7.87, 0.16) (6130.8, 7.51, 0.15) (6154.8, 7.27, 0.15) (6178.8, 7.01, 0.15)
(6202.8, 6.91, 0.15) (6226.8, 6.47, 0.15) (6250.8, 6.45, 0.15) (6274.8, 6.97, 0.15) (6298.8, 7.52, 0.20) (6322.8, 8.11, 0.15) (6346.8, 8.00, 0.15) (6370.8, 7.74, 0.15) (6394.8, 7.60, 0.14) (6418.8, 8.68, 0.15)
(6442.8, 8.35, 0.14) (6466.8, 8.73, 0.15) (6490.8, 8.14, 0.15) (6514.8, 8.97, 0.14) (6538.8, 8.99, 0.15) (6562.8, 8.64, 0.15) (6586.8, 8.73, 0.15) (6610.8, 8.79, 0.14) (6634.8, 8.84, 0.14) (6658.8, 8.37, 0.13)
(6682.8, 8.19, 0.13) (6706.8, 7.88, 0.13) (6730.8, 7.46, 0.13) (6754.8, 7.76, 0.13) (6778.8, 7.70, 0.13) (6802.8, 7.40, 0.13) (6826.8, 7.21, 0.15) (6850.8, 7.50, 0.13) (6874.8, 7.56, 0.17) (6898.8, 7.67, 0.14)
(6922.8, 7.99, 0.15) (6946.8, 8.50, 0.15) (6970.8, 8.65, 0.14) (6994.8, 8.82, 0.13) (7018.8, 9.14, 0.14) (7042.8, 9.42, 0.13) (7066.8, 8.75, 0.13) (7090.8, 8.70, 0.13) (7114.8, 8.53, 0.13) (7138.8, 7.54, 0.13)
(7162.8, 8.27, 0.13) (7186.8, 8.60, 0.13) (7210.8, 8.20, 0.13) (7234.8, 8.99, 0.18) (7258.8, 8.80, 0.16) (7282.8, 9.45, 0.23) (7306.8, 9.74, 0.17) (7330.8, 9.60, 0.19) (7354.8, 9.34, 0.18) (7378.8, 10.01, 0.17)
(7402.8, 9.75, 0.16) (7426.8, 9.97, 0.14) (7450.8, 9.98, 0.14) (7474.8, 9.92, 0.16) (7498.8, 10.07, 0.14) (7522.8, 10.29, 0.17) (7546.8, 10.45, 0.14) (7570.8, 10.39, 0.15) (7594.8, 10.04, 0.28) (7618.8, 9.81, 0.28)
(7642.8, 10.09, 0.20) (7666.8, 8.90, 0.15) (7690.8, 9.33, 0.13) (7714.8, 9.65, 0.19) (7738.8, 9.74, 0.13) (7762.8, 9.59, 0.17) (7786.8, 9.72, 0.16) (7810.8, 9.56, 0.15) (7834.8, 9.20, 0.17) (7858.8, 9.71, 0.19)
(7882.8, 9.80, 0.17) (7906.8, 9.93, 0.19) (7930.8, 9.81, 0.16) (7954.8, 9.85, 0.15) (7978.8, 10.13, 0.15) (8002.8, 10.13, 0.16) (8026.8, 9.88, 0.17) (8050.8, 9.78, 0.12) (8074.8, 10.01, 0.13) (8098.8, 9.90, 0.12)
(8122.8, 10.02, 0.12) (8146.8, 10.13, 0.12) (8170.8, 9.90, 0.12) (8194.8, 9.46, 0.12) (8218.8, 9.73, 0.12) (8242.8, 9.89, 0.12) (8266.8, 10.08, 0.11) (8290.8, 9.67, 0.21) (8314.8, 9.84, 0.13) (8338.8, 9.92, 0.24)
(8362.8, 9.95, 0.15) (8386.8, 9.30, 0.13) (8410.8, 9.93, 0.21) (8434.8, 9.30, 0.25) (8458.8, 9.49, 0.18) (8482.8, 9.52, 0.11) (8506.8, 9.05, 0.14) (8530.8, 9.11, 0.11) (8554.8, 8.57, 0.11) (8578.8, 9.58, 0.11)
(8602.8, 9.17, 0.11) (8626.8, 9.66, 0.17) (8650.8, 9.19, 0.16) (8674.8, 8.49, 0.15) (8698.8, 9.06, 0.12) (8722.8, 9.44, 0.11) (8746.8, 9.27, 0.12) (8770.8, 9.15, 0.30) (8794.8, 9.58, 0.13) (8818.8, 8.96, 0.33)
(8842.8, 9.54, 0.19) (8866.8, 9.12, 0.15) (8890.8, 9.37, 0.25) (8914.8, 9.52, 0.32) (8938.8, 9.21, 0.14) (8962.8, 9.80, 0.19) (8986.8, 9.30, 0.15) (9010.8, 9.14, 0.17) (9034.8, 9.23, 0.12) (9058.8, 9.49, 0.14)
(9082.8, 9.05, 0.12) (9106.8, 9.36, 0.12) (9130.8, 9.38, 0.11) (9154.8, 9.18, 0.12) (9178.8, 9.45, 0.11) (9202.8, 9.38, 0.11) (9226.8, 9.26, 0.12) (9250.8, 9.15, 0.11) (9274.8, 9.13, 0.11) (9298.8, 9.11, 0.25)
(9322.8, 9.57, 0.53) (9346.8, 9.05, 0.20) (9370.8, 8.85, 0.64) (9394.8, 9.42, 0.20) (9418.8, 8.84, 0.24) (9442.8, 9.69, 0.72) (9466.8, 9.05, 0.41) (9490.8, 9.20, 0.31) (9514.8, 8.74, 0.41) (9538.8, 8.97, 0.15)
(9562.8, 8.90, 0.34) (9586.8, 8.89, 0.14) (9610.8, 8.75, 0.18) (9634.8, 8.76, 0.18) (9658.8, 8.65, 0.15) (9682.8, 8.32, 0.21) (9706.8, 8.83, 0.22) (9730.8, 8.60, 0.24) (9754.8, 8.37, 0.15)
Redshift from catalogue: 0.000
